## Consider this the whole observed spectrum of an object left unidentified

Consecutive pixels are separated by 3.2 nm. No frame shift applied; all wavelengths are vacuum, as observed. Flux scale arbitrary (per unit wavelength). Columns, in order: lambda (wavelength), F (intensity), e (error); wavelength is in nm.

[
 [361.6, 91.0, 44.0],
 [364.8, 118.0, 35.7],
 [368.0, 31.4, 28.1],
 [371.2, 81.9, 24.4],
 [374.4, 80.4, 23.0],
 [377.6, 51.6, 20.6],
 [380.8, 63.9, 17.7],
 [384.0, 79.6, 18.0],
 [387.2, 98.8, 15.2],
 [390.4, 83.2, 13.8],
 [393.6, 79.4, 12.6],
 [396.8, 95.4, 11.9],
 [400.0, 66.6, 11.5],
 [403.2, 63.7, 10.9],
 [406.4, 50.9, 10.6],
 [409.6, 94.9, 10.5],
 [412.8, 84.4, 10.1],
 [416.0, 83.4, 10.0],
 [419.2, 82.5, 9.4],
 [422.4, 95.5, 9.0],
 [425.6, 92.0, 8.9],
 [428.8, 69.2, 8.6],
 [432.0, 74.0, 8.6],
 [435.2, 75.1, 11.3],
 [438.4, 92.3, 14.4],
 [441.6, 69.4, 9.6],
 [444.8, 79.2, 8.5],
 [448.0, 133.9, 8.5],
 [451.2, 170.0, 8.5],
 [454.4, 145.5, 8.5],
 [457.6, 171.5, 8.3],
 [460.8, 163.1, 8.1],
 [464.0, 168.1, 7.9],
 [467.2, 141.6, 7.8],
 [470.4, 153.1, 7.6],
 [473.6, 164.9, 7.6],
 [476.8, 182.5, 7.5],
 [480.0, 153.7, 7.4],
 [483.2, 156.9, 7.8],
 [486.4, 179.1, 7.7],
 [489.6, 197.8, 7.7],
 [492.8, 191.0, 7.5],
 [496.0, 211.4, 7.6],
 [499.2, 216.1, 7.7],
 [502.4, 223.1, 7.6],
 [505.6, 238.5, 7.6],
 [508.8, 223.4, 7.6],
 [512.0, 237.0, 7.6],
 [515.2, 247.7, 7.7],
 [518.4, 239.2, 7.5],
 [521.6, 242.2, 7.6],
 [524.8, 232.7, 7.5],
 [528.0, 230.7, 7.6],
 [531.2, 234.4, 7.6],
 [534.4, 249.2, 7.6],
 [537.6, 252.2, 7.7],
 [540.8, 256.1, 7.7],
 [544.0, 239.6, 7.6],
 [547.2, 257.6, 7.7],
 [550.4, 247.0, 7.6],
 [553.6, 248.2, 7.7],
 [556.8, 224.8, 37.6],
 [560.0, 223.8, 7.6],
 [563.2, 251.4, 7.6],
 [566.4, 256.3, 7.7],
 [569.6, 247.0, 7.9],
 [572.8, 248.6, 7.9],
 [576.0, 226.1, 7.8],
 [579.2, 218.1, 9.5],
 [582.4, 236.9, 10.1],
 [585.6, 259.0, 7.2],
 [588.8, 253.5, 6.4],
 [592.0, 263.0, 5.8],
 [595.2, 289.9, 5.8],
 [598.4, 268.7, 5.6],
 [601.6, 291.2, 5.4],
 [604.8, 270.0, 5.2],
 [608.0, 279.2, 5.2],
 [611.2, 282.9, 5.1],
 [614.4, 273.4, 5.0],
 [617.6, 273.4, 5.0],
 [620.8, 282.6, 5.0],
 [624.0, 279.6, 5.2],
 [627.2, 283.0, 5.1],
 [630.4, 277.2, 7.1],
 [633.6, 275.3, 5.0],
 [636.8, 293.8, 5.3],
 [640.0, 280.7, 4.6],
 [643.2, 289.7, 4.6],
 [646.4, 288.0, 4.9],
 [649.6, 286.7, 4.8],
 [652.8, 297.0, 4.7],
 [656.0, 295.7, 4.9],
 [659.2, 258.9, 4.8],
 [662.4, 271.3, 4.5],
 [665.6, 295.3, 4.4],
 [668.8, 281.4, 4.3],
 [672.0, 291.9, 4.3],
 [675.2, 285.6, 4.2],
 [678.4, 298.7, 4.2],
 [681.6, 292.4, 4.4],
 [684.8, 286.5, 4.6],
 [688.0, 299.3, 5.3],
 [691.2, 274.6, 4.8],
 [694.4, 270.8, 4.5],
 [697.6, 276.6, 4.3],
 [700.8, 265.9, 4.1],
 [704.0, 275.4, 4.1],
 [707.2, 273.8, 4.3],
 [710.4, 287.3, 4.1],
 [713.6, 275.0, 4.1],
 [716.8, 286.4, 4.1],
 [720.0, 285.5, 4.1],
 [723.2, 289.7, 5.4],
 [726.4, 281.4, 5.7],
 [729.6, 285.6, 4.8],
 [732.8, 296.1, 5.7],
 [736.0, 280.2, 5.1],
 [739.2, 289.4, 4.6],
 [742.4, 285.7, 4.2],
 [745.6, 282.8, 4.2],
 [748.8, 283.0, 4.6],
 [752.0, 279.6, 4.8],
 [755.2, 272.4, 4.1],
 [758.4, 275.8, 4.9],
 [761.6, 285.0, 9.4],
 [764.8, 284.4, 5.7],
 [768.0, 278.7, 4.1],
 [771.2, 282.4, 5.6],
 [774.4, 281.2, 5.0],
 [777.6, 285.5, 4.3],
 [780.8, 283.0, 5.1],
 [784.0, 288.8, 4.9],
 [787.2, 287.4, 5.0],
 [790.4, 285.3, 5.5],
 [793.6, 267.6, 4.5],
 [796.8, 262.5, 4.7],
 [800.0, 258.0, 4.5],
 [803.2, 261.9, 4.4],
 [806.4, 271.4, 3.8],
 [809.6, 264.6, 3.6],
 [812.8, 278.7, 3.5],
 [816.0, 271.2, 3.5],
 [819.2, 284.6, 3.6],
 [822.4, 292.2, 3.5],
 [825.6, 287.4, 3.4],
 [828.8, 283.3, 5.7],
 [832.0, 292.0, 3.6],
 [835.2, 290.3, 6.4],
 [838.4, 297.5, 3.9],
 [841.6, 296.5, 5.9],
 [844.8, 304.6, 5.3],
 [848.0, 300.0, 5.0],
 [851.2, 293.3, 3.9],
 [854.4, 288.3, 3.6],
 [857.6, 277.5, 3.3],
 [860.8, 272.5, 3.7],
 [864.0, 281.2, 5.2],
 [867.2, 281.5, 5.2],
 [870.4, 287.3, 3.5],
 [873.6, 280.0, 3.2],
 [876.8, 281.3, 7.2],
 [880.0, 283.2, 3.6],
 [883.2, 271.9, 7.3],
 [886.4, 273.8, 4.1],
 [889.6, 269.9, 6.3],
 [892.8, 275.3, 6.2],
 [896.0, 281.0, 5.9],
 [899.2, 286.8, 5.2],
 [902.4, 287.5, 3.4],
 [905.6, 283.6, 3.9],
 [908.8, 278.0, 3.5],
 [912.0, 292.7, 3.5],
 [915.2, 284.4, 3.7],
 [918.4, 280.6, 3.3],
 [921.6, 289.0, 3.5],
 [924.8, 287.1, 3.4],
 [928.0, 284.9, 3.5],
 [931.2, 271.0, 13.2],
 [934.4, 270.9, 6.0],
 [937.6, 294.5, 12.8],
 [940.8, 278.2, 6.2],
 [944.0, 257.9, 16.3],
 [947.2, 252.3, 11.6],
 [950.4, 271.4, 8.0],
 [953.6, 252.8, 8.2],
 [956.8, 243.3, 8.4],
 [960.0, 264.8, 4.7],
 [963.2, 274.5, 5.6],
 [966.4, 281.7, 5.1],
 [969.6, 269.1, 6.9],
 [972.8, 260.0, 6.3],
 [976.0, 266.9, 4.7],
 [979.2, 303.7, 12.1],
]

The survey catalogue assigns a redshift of 0.120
